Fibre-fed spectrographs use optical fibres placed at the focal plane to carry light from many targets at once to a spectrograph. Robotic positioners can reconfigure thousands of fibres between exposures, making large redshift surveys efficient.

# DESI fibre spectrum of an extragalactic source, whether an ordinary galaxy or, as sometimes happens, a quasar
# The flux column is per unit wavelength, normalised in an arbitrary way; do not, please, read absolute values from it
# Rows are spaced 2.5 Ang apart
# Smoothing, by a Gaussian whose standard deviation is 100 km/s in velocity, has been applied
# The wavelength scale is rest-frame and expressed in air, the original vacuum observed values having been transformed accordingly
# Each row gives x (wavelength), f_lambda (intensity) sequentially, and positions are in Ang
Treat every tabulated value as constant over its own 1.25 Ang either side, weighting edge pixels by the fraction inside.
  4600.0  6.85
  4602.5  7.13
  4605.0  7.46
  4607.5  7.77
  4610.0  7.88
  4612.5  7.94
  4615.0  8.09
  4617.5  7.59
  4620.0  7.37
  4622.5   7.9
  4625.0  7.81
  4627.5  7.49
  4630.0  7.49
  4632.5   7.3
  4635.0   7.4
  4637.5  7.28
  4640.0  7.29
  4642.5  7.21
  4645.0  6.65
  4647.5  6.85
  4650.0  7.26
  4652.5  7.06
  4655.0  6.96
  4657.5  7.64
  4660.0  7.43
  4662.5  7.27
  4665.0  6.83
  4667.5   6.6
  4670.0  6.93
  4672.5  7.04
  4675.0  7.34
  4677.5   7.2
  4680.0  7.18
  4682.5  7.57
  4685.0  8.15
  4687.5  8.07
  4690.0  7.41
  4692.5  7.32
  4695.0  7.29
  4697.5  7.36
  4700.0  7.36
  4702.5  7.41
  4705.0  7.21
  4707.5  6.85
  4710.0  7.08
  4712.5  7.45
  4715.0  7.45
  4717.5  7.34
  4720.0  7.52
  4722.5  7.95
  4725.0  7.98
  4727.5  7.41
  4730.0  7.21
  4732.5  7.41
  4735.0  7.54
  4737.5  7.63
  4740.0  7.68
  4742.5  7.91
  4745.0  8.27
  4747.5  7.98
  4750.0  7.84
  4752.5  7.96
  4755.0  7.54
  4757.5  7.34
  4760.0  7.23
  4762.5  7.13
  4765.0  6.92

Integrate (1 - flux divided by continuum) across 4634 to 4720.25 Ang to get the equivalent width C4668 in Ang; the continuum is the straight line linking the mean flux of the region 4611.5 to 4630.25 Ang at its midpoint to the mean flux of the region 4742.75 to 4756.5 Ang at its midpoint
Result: 6.0 Ang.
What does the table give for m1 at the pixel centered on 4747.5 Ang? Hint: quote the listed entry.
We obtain 7.98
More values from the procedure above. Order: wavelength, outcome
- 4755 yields 7.54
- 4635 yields 7.4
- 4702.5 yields 7.41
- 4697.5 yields 7.36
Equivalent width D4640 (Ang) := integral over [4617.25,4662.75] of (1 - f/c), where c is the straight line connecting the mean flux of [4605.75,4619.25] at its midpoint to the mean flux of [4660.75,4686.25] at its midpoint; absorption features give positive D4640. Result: 1.4 Ang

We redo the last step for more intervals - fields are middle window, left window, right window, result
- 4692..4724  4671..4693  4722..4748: 1.0 Ang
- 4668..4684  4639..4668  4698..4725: 0.0 Ang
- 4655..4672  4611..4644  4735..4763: 1.1 Ang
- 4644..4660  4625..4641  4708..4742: 0.7 Ang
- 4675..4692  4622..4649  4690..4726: -0.5 Ang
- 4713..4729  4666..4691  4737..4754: 0.2 Ang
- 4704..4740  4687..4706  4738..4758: 0.8 Ang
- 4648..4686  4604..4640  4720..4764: 2.0 Ang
